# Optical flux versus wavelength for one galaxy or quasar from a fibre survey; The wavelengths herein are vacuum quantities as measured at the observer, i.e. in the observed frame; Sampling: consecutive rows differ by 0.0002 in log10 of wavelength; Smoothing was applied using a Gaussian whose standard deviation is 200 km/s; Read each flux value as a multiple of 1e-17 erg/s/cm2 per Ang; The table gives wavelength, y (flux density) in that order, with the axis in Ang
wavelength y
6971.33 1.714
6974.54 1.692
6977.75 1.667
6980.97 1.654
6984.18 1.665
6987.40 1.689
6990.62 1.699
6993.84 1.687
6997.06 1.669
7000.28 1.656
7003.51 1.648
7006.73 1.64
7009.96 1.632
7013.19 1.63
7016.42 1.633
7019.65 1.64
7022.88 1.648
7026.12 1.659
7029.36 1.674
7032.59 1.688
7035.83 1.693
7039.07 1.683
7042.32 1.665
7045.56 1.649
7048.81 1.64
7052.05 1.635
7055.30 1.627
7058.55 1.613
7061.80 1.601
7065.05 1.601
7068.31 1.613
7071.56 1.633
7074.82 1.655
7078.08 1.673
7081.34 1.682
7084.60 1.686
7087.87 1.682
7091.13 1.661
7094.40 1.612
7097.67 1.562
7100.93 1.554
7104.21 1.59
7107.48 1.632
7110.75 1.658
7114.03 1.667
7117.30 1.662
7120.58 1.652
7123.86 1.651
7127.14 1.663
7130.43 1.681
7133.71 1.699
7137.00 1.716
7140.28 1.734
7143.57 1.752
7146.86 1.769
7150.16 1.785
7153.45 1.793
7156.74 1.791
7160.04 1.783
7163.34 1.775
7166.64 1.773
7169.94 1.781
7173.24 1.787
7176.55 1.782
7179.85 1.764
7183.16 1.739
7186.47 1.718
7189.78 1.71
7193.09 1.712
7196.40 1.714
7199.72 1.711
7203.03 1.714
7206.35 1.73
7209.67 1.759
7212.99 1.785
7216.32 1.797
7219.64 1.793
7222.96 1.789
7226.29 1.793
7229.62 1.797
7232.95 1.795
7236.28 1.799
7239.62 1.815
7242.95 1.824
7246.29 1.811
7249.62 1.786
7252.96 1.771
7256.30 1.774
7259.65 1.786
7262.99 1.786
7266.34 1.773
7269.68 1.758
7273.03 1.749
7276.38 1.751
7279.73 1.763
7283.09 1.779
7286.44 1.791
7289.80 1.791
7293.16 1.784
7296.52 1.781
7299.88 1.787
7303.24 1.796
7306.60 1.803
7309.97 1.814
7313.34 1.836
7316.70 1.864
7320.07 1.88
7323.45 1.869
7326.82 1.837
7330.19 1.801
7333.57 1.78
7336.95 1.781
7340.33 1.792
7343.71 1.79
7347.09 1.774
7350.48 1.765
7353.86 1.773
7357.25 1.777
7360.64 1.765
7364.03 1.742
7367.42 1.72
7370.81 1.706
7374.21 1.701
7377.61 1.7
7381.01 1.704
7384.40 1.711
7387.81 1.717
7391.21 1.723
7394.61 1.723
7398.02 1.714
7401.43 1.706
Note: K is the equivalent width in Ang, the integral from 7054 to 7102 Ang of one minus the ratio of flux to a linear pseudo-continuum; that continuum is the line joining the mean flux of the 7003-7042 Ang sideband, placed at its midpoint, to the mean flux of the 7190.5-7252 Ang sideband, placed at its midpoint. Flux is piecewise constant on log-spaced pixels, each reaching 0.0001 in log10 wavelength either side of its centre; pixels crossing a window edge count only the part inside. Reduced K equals 1.6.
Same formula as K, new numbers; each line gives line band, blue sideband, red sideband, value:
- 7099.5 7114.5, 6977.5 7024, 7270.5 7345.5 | 0.8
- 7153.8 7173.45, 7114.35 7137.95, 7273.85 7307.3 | -1.0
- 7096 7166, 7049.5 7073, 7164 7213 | -0.3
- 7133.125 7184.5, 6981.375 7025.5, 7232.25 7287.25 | -1.0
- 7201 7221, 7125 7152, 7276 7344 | 0.0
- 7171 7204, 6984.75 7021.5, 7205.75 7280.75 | 0.3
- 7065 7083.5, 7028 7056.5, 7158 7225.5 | 0.4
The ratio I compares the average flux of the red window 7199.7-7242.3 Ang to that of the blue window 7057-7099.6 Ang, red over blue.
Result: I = 1.1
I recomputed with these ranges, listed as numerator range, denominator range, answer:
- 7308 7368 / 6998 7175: 1.07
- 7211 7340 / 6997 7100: 1.09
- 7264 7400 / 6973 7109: 1.08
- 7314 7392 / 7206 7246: 0.99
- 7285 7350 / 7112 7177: 1.04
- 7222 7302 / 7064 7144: 1.08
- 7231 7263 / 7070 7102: 1.09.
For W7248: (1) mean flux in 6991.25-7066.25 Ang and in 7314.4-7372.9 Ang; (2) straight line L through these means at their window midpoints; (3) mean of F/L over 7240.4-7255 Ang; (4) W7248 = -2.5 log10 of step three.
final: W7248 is -0.03 mag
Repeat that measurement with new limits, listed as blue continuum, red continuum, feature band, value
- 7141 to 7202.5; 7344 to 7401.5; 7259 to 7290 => -0.017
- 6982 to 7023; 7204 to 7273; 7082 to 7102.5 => 0.050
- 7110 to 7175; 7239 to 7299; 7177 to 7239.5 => -0.001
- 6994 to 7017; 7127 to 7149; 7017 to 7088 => 0.015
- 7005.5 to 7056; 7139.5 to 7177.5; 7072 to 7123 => 0.049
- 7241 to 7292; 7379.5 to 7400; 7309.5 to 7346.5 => -0.045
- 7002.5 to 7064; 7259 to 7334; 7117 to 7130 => 0.027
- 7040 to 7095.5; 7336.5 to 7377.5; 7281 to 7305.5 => -0.035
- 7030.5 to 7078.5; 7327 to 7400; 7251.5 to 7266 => -0.041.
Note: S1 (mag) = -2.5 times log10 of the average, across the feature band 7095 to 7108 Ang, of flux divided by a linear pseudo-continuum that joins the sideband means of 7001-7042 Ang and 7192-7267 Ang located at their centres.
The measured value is 0.08 mag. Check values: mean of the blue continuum 1.66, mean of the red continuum 1.77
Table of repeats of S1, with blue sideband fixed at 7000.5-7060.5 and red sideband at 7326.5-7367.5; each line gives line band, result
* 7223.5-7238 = -0.04 mag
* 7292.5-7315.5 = -0.03 mag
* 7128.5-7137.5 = 0.00 mag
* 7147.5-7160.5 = -0.05 mag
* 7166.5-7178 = -0.05 mag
